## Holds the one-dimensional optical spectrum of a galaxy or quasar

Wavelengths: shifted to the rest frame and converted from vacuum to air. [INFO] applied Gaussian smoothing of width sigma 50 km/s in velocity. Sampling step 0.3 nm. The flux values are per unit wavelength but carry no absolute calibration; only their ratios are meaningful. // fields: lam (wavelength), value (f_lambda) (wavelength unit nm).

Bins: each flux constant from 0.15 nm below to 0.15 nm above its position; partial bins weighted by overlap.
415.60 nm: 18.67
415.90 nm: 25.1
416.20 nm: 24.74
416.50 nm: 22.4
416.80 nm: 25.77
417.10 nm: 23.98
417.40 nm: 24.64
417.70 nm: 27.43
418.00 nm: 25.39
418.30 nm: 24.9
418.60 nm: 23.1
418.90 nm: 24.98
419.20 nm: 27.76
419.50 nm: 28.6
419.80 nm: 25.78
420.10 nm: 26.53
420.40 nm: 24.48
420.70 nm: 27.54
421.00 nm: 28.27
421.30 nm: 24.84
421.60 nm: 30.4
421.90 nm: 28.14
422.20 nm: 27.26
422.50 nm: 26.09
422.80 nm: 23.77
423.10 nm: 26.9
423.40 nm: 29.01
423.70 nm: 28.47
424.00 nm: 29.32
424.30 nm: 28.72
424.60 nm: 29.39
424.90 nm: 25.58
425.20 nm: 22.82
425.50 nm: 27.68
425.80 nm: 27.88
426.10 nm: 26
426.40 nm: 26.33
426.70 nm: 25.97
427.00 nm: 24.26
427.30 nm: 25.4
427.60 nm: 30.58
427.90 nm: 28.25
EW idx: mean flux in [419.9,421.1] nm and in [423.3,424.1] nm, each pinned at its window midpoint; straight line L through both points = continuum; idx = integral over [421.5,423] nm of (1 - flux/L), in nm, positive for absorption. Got 0.04 nm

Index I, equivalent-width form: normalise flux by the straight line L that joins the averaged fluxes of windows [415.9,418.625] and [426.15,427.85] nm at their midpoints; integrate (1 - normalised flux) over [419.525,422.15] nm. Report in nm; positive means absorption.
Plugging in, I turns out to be -0.17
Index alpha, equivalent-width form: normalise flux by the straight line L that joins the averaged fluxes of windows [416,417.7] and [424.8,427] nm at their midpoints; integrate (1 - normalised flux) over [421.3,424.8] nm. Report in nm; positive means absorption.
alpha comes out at -0.312 nm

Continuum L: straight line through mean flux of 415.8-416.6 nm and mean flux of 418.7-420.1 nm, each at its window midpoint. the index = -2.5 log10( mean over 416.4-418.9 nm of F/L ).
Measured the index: 0.02 mag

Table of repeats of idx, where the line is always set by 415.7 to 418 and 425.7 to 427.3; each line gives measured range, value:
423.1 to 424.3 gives -0.14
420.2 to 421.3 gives -0.05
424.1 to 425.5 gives -0.06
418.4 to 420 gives -0.06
